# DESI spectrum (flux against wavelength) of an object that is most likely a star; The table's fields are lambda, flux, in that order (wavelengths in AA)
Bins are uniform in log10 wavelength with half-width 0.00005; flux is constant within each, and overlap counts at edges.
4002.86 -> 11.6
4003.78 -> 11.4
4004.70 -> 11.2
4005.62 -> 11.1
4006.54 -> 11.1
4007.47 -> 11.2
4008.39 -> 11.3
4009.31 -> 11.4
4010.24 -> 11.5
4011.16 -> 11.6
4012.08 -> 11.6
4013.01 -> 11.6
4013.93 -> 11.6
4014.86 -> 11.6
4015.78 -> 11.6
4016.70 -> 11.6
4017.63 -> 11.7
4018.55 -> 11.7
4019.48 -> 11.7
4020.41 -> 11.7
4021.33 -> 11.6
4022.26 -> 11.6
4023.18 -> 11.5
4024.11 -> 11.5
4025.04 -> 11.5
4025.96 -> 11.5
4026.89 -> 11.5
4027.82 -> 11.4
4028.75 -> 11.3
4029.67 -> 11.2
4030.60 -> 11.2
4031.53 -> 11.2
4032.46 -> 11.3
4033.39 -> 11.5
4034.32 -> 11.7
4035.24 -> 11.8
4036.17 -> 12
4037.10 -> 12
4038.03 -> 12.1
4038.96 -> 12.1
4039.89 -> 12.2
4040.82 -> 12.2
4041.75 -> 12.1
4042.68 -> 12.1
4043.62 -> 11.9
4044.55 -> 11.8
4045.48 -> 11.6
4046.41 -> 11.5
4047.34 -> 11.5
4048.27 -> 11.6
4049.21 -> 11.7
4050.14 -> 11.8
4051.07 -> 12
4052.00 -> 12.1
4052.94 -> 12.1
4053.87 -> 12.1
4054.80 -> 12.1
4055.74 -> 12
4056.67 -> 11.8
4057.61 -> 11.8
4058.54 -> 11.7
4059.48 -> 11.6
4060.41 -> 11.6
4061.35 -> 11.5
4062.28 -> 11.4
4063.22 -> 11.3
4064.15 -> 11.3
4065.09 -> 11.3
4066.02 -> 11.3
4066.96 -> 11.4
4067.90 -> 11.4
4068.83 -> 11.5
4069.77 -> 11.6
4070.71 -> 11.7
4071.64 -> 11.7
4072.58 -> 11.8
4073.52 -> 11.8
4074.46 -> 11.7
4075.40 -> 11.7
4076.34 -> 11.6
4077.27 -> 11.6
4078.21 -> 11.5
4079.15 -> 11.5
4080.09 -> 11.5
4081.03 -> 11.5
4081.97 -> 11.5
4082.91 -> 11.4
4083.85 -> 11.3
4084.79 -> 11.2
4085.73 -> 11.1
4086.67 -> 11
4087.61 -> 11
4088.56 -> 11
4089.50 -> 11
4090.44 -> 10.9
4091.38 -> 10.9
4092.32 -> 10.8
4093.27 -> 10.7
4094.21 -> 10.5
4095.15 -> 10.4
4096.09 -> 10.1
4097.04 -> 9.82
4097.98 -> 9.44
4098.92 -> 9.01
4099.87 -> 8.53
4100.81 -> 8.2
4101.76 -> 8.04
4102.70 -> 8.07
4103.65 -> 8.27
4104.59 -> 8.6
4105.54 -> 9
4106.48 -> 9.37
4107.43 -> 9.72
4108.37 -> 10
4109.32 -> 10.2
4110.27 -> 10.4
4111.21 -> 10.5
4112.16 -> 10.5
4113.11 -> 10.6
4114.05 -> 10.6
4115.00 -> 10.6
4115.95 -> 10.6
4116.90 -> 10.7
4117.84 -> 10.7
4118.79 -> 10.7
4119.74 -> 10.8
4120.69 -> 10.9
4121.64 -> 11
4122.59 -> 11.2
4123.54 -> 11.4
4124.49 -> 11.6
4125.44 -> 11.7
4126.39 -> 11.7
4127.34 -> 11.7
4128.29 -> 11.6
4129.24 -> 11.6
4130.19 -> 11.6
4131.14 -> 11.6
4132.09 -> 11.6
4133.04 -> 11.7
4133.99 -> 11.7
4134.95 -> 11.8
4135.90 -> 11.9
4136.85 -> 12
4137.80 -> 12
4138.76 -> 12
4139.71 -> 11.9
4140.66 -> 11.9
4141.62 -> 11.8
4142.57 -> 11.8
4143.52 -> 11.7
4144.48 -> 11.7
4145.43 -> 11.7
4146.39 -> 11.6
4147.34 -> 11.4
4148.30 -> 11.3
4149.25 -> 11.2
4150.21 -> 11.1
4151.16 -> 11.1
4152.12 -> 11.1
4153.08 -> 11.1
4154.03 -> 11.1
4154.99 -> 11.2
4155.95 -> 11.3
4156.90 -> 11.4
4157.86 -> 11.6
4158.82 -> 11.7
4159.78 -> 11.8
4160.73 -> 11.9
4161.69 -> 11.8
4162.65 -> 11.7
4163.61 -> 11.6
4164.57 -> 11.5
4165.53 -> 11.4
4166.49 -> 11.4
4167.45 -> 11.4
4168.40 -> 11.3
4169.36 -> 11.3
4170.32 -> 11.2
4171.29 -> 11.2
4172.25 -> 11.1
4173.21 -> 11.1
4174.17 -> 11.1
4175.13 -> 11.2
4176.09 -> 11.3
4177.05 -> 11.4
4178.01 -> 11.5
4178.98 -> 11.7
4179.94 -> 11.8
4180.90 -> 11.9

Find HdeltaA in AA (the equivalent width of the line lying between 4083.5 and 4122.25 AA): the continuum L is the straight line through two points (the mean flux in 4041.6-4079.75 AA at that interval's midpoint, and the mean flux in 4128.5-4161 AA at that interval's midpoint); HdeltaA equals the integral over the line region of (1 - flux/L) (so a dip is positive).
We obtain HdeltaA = 4.9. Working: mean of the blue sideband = 11.7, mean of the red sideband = 11.6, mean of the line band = 10.2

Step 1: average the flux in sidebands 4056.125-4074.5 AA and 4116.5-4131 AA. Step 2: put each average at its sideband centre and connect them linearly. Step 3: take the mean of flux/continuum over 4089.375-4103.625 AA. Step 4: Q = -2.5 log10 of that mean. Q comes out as 0.18 mag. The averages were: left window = 11.6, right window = 11.3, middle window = 9.68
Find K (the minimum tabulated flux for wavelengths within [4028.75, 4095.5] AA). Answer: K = 10.4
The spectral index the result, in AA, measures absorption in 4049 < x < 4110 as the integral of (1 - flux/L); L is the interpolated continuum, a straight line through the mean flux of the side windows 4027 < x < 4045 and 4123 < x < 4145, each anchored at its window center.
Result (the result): 4.4 AA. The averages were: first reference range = 11.7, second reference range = 11.7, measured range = 10.9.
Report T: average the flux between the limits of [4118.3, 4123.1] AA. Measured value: 10.9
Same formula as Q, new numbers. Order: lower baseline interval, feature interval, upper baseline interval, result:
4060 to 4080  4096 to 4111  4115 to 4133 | 0.23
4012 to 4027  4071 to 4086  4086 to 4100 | -0.09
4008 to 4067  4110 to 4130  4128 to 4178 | 0.05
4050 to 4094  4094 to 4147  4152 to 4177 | 0.07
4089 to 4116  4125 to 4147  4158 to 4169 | -0.09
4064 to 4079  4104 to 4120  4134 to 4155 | 0.14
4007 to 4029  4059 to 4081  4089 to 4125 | -0.08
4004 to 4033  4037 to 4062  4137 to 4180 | -0.04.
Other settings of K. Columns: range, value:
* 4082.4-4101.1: 8.2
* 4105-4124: 9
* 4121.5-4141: 11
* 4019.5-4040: 11.2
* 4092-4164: 8.04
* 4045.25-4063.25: 11.3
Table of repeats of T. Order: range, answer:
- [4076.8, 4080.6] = 11.5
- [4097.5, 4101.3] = 8.79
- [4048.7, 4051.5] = 11.8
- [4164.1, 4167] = 11.4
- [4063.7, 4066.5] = 11.3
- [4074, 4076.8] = 11.7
